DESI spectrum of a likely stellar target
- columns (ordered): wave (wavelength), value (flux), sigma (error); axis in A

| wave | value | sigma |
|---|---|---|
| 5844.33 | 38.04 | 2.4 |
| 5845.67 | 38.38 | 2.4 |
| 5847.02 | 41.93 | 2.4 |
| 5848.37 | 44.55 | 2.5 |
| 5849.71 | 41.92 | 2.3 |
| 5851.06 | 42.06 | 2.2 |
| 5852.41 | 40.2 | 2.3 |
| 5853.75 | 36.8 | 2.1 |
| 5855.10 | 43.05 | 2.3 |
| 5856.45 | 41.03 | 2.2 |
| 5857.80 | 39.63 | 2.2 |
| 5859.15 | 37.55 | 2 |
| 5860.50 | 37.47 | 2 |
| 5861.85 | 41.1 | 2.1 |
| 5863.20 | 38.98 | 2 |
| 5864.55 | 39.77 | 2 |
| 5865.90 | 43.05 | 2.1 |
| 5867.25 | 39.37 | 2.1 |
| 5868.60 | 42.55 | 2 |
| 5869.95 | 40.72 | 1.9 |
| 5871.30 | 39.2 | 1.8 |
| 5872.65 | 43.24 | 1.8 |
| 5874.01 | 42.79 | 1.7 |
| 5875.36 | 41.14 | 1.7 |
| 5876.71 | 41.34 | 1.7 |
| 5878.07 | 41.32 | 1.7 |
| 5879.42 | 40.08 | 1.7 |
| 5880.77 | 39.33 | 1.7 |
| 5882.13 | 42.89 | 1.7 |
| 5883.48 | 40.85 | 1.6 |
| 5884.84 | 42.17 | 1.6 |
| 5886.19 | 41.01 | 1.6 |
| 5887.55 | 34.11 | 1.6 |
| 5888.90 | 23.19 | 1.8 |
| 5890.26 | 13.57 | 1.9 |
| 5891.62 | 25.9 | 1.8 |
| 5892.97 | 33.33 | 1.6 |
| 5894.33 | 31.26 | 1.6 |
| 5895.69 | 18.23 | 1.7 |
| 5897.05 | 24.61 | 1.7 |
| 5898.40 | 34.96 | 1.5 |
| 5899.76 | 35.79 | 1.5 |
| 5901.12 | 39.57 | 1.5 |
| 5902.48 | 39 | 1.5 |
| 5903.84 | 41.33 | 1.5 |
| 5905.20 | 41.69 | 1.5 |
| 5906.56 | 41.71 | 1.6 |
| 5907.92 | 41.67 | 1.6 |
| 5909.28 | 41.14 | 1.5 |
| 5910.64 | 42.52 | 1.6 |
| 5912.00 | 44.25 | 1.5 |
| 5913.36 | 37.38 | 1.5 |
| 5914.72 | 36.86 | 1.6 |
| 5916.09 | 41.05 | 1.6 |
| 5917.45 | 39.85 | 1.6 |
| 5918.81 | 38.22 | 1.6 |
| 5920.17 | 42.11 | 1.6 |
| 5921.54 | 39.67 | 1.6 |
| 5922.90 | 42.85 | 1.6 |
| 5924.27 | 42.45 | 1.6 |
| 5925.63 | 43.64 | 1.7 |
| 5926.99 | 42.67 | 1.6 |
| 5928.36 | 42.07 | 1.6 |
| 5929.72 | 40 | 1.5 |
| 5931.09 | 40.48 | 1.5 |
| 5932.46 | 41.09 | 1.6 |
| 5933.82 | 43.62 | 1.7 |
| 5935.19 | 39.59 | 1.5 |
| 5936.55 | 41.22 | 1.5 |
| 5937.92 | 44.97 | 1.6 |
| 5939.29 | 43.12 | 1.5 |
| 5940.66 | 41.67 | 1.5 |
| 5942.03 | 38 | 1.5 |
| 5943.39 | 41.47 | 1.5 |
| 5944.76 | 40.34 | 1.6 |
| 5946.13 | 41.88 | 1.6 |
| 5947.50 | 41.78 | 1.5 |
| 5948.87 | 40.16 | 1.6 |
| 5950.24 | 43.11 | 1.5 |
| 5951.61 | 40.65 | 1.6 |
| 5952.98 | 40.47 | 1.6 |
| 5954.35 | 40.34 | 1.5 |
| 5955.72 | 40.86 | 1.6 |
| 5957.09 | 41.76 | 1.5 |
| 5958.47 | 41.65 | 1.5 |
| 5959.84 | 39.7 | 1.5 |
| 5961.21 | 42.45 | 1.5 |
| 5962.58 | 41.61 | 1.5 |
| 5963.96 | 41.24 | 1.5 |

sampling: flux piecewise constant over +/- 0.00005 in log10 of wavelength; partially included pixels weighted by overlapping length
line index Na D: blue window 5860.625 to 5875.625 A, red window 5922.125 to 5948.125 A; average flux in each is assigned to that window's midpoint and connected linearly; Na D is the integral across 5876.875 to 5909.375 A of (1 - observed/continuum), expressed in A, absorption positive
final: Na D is 4.6 A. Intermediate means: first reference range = 41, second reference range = 41.7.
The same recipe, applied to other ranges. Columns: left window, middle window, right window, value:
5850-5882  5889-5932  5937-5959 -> 3.9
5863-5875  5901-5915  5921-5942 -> 0.3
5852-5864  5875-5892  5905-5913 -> 2.0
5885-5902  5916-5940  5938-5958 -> -2.9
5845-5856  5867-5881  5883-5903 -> -2.0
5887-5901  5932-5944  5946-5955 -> -1.1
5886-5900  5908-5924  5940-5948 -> -3.2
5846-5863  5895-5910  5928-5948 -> 1.7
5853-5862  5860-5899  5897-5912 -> 2.9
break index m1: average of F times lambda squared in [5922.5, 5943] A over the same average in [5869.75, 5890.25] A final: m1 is 1.1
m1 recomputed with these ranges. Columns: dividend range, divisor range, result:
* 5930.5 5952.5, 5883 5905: 1.29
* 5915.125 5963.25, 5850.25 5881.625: 1.04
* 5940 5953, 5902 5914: 1.01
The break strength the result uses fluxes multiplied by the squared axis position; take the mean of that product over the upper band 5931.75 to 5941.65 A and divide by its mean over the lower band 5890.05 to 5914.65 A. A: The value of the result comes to 1.2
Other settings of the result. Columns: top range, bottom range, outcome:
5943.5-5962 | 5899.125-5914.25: 1.03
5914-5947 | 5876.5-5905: 1.21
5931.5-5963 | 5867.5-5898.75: 1.19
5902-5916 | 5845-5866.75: 1.03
